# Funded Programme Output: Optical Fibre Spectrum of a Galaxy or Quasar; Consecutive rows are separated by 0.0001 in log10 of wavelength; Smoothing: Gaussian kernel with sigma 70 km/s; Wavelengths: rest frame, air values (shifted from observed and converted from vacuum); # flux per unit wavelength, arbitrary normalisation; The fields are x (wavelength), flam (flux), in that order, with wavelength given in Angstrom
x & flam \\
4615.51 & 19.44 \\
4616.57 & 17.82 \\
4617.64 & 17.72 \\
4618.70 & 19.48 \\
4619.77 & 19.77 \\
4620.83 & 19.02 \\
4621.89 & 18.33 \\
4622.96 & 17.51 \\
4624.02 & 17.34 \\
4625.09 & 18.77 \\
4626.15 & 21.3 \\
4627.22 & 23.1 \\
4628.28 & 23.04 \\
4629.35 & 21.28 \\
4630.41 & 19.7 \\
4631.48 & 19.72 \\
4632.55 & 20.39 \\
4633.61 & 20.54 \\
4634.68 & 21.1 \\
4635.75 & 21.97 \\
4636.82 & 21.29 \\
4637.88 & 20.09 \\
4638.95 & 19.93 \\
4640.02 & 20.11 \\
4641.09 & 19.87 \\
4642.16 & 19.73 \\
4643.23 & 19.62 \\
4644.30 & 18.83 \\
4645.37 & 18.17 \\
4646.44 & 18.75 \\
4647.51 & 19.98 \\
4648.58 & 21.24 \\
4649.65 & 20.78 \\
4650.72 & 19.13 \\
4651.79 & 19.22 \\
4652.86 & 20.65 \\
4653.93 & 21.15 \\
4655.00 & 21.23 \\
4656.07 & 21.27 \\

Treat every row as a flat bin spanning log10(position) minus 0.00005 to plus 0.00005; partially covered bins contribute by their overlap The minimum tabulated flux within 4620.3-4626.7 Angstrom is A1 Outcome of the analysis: 17.34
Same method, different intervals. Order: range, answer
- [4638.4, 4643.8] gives 19.62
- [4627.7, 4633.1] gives 19.7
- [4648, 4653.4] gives 19.13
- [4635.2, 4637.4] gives 21.29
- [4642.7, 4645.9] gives 18.17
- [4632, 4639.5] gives 19.93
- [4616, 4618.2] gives 17.72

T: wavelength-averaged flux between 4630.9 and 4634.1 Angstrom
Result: 20.2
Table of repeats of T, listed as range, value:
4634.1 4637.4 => 21.4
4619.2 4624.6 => 18.4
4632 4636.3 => 21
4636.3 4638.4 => 20.8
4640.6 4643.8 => 19.7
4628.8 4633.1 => 20.3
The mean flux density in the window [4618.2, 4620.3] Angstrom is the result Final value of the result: 19.6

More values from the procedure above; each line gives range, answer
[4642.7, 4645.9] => 18.9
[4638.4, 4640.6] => 20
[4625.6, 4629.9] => 22.2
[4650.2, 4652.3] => 19.2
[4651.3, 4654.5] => 20.4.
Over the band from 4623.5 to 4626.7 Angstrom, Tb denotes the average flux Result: 19.1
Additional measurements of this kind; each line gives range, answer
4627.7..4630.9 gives 21.4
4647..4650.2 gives 20.7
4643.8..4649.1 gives 19.4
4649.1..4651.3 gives 20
